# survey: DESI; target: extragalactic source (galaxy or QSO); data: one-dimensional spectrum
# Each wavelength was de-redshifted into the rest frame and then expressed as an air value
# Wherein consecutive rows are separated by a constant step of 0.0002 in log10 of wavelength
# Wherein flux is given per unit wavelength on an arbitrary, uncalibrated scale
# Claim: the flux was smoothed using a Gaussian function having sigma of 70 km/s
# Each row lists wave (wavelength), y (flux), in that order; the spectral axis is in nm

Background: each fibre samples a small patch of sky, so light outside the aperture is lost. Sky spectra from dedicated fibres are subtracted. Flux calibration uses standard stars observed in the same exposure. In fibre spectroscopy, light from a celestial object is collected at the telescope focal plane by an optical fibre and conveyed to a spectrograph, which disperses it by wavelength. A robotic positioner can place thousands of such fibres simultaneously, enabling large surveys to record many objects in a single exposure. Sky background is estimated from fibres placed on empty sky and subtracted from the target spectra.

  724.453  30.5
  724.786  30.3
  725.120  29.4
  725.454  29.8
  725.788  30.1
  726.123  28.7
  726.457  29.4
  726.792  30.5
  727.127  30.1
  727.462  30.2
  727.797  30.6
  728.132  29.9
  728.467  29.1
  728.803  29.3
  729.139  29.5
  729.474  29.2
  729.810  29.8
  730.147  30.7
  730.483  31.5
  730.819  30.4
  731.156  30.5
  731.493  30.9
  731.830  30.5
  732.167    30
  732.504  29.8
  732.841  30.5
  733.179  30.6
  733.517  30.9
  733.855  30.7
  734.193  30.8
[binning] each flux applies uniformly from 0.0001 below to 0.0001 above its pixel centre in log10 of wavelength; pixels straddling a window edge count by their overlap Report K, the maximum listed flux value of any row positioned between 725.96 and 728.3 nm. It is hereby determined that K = 30.6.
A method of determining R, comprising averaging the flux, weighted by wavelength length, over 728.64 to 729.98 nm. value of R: 29.4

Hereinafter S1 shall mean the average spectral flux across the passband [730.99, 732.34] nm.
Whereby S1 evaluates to 30.5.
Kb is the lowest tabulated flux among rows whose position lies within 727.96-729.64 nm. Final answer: 29.1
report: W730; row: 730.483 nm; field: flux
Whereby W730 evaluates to 31.5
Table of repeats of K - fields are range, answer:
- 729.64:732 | 31.5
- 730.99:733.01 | 30.9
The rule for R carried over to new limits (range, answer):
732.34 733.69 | 30.4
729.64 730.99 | 30.6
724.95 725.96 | 29.7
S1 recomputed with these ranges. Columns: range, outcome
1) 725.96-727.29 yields 29.7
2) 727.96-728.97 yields 29.4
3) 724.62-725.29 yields 29.8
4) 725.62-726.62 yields 29.4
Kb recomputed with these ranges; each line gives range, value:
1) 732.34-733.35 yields 29.8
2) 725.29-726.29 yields 28.7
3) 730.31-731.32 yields 30.4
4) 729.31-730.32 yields 29.2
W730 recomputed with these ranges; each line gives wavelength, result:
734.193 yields 30.8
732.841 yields 30.5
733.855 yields 30.7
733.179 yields 30.6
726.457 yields 29.4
